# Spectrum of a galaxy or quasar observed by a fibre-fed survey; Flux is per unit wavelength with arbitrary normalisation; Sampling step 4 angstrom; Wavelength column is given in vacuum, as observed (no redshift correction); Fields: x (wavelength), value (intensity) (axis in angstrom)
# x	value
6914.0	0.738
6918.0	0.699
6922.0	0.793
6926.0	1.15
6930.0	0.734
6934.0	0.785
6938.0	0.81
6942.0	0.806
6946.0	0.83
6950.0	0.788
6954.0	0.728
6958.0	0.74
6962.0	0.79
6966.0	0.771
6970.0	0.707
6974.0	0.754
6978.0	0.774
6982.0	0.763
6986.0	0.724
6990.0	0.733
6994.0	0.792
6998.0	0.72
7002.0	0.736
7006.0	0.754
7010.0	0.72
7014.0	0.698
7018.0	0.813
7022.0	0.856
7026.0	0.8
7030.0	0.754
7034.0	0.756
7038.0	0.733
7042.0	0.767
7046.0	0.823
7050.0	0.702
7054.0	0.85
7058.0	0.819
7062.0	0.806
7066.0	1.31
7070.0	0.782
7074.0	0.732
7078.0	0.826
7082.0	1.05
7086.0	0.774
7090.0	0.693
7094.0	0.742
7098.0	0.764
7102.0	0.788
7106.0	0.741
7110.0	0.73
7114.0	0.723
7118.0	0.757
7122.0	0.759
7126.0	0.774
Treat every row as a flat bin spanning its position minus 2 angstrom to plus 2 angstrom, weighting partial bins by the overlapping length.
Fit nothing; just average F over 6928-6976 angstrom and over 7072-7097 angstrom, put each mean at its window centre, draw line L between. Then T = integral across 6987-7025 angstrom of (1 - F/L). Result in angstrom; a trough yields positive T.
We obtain 1.20 angstrom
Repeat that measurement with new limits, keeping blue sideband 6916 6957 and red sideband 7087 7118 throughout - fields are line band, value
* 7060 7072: -3.3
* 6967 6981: 0.8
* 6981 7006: 1.3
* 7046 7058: -0.4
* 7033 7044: 0.2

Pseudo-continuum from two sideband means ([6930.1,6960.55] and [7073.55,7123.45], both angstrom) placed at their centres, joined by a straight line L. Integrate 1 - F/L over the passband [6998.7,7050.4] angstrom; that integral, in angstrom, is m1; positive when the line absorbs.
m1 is 1.0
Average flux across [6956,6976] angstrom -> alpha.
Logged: 0.752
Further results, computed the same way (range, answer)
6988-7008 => 0.747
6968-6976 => 0.73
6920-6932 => 0.892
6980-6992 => 0.74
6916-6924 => 0.746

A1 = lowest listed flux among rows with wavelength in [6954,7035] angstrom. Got 0.698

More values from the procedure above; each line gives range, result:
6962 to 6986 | 0.707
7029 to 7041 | 0.733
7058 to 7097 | 0.693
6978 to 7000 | 0.72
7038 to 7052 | 0.702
